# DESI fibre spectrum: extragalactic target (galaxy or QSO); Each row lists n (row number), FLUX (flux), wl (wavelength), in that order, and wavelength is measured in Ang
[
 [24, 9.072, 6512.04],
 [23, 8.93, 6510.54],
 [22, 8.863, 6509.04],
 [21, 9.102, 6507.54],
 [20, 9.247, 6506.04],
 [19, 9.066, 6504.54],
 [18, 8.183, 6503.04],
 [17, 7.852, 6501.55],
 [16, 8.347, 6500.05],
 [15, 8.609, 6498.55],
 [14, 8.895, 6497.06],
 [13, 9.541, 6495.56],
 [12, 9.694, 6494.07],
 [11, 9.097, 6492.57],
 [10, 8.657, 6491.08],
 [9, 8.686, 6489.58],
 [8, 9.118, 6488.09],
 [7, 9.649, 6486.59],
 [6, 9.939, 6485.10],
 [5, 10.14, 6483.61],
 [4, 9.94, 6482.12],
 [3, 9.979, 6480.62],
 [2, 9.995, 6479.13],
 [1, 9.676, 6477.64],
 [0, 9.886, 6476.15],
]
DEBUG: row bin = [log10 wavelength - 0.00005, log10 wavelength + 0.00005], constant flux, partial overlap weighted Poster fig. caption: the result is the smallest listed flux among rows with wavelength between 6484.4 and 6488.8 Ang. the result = 9.118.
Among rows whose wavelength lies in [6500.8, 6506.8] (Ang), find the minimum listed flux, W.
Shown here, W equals 7.852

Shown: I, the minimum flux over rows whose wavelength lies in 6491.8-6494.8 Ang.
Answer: 9.097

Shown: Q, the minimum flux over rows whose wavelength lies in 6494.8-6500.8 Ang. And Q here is 8.347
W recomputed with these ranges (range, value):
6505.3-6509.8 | 8.863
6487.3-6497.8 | 8.657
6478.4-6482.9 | 9.94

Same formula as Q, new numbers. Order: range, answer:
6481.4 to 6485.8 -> 9.939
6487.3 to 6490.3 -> 8.686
